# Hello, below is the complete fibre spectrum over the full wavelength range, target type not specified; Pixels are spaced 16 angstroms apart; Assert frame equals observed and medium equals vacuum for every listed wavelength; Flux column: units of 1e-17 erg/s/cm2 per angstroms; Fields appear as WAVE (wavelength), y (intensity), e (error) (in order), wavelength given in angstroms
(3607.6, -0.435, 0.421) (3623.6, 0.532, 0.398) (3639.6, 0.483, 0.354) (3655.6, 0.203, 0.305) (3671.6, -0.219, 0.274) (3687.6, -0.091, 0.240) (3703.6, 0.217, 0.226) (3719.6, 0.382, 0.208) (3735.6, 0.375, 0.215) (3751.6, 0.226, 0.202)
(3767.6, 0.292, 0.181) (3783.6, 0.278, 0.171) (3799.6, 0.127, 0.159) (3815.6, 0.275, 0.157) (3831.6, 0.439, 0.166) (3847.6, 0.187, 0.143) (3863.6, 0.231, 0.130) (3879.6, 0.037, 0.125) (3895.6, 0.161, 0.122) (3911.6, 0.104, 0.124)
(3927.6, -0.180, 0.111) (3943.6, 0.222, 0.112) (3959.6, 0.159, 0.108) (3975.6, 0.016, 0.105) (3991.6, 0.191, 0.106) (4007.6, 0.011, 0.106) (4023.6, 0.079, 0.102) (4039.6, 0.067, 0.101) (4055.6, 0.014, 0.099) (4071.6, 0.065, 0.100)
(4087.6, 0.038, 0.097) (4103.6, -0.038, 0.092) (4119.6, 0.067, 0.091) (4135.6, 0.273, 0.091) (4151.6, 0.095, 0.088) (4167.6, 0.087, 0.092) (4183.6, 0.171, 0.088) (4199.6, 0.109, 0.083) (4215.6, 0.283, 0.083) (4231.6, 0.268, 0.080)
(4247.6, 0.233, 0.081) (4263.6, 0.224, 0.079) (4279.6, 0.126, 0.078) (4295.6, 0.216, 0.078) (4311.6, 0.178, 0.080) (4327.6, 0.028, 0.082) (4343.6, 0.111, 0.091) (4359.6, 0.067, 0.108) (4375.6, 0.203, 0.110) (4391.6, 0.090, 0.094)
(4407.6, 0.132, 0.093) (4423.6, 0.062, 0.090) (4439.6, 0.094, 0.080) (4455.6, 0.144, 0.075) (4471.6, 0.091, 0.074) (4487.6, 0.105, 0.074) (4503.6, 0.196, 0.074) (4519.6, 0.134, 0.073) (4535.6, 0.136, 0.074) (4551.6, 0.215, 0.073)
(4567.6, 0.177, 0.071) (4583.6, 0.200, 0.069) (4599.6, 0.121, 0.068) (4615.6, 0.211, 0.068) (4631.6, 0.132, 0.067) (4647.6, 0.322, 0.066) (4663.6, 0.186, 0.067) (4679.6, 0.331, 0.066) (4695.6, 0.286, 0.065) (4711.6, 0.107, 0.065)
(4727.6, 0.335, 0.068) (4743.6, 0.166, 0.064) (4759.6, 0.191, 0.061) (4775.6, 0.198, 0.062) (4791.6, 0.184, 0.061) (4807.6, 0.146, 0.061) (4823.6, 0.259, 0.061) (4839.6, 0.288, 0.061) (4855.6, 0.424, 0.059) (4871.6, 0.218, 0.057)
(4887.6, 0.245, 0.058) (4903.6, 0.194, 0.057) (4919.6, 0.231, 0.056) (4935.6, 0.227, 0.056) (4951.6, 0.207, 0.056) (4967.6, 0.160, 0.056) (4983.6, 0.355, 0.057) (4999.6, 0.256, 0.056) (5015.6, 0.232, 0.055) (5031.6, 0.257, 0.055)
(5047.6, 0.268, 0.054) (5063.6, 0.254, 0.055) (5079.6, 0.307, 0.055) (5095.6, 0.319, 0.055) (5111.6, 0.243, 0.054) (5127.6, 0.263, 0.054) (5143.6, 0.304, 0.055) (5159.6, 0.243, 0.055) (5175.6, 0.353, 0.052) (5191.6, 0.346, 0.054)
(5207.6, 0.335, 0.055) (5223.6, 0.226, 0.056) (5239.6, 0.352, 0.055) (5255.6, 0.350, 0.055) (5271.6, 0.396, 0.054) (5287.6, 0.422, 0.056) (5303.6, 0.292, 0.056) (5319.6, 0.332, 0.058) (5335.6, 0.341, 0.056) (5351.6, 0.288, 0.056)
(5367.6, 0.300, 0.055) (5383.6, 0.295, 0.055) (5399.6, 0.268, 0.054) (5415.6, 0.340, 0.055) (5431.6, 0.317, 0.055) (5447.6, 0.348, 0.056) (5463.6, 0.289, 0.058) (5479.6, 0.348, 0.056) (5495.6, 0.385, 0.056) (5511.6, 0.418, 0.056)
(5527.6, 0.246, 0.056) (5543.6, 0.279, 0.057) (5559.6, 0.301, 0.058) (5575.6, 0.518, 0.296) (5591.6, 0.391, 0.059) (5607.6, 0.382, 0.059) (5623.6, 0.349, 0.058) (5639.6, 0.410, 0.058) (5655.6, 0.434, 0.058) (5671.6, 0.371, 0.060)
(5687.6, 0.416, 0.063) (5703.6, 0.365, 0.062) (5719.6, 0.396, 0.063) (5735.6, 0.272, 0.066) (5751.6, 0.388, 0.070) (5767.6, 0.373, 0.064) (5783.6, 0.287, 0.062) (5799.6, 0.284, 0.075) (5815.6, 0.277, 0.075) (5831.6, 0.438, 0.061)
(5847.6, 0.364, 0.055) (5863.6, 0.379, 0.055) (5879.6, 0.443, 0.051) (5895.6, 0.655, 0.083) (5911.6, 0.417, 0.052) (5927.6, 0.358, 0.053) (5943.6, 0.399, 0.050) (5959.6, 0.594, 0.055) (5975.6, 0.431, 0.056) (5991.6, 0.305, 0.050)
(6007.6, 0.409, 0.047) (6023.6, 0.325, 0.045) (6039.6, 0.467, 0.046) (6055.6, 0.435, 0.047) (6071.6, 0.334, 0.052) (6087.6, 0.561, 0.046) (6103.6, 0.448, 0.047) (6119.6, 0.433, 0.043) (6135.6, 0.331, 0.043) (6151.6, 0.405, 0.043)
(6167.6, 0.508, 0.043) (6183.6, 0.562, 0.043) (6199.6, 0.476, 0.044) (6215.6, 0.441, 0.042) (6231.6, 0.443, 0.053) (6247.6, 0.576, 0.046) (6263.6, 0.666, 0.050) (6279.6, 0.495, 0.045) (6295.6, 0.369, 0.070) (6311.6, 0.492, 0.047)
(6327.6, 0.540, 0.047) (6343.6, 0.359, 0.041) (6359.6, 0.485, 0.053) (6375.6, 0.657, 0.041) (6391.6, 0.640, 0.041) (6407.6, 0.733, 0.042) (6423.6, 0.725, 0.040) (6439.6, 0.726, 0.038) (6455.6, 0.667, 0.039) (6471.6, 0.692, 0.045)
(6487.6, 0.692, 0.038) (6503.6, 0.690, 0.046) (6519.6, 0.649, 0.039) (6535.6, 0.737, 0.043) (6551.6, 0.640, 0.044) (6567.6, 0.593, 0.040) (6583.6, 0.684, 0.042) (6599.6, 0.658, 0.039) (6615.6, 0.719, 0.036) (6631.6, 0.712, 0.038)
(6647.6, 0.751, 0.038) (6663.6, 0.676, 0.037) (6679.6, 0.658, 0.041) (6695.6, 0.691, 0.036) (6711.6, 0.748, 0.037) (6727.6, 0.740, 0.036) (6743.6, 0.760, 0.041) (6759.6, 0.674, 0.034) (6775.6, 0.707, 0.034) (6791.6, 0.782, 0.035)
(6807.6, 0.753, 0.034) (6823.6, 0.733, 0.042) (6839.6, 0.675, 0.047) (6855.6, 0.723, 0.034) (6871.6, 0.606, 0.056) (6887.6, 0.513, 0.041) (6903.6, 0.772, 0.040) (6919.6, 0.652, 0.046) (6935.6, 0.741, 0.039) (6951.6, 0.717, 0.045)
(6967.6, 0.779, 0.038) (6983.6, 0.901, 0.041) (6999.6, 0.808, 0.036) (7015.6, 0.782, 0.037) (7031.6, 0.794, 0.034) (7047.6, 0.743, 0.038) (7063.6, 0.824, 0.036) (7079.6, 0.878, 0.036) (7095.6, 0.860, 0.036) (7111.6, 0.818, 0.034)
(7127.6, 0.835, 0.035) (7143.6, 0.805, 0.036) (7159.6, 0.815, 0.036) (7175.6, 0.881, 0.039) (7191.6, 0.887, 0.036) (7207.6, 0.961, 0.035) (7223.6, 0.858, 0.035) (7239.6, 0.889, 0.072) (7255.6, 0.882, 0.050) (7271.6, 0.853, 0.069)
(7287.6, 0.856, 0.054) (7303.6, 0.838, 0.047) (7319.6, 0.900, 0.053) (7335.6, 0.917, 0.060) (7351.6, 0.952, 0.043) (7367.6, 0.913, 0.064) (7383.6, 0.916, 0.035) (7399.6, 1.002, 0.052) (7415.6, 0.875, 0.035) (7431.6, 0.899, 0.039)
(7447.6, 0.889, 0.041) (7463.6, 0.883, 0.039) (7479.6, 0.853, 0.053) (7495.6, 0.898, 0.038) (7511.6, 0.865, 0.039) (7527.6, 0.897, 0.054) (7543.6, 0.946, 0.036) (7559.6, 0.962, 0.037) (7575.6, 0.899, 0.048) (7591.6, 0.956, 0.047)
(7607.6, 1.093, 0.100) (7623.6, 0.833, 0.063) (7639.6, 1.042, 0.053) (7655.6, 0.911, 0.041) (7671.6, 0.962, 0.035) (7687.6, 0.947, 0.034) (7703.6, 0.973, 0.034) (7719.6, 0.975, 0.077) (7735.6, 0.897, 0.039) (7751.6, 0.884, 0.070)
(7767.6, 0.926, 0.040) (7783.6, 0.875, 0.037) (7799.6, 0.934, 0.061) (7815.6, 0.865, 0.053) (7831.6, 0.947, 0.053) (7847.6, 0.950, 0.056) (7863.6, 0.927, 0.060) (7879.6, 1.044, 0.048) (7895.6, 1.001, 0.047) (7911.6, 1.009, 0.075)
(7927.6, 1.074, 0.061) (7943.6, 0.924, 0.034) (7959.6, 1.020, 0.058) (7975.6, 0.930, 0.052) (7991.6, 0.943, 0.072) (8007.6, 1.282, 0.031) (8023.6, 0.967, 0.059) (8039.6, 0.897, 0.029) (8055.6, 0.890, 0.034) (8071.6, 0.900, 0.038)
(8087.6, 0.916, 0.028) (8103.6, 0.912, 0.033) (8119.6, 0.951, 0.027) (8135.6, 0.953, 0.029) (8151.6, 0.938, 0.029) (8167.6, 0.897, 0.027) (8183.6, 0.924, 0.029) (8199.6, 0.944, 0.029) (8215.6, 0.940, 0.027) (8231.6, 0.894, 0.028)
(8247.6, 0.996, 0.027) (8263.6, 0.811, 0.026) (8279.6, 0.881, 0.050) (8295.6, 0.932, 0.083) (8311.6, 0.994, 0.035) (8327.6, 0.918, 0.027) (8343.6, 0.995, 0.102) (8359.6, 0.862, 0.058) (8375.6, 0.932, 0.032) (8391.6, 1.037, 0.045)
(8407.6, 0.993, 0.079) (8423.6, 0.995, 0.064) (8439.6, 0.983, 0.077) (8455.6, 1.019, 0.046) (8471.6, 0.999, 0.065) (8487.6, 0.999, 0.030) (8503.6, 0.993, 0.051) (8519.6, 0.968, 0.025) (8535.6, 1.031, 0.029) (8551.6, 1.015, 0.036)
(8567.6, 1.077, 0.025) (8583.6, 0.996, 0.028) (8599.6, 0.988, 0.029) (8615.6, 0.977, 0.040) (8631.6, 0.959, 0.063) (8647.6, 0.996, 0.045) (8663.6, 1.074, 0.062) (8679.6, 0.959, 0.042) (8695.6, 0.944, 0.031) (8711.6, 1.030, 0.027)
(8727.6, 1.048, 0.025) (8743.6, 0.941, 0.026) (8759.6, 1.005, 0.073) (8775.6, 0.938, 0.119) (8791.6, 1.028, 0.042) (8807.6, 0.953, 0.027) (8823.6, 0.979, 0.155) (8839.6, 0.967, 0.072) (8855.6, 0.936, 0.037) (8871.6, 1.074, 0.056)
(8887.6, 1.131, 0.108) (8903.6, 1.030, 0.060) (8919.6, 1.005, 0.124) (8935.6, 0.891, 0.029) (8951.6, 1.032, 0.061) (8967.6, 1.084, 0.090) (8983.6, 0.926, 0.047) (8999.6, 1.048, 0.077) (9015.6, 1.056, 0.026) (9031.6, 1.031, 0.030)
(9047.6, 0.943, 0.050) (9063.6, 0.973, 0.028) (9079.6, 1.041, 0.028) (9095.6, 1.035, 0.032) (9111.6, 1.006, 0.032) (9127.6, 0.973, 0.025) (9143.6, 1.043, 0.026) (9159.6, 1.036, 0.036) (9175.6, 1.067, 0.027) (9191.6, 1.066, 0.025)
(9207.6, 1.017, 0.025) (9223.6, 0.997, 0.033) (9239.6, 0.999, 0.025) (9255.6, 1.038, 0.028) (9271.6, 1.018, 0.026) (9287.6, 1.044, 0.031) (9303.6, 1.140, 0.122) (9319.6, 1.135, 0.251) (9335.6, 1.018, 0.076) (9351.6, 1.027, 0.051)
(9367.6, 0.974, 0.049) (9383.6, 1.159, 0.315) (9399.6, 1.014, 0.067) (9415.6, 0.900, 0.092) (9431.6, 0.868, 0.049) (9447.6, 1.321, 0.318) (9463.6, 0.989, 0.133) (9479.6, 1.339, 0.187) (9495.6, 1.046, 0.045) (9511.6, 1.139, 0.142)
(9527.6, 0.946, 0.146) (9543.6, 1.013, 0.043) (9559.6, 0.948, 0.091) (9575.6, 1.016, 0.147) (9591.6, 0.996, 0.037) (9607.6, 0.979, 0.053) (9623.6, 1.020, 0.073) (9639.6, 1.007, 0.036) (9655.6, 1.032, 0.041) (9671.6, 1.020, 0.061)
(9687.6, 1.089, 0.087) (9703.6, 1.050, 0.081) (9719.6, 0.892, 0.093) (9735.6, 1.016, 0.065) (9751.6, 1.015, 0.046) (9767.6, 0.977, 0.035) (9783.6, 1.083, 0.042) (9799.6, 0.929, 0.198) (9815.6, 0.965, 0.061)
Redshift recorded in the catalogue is 0.60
